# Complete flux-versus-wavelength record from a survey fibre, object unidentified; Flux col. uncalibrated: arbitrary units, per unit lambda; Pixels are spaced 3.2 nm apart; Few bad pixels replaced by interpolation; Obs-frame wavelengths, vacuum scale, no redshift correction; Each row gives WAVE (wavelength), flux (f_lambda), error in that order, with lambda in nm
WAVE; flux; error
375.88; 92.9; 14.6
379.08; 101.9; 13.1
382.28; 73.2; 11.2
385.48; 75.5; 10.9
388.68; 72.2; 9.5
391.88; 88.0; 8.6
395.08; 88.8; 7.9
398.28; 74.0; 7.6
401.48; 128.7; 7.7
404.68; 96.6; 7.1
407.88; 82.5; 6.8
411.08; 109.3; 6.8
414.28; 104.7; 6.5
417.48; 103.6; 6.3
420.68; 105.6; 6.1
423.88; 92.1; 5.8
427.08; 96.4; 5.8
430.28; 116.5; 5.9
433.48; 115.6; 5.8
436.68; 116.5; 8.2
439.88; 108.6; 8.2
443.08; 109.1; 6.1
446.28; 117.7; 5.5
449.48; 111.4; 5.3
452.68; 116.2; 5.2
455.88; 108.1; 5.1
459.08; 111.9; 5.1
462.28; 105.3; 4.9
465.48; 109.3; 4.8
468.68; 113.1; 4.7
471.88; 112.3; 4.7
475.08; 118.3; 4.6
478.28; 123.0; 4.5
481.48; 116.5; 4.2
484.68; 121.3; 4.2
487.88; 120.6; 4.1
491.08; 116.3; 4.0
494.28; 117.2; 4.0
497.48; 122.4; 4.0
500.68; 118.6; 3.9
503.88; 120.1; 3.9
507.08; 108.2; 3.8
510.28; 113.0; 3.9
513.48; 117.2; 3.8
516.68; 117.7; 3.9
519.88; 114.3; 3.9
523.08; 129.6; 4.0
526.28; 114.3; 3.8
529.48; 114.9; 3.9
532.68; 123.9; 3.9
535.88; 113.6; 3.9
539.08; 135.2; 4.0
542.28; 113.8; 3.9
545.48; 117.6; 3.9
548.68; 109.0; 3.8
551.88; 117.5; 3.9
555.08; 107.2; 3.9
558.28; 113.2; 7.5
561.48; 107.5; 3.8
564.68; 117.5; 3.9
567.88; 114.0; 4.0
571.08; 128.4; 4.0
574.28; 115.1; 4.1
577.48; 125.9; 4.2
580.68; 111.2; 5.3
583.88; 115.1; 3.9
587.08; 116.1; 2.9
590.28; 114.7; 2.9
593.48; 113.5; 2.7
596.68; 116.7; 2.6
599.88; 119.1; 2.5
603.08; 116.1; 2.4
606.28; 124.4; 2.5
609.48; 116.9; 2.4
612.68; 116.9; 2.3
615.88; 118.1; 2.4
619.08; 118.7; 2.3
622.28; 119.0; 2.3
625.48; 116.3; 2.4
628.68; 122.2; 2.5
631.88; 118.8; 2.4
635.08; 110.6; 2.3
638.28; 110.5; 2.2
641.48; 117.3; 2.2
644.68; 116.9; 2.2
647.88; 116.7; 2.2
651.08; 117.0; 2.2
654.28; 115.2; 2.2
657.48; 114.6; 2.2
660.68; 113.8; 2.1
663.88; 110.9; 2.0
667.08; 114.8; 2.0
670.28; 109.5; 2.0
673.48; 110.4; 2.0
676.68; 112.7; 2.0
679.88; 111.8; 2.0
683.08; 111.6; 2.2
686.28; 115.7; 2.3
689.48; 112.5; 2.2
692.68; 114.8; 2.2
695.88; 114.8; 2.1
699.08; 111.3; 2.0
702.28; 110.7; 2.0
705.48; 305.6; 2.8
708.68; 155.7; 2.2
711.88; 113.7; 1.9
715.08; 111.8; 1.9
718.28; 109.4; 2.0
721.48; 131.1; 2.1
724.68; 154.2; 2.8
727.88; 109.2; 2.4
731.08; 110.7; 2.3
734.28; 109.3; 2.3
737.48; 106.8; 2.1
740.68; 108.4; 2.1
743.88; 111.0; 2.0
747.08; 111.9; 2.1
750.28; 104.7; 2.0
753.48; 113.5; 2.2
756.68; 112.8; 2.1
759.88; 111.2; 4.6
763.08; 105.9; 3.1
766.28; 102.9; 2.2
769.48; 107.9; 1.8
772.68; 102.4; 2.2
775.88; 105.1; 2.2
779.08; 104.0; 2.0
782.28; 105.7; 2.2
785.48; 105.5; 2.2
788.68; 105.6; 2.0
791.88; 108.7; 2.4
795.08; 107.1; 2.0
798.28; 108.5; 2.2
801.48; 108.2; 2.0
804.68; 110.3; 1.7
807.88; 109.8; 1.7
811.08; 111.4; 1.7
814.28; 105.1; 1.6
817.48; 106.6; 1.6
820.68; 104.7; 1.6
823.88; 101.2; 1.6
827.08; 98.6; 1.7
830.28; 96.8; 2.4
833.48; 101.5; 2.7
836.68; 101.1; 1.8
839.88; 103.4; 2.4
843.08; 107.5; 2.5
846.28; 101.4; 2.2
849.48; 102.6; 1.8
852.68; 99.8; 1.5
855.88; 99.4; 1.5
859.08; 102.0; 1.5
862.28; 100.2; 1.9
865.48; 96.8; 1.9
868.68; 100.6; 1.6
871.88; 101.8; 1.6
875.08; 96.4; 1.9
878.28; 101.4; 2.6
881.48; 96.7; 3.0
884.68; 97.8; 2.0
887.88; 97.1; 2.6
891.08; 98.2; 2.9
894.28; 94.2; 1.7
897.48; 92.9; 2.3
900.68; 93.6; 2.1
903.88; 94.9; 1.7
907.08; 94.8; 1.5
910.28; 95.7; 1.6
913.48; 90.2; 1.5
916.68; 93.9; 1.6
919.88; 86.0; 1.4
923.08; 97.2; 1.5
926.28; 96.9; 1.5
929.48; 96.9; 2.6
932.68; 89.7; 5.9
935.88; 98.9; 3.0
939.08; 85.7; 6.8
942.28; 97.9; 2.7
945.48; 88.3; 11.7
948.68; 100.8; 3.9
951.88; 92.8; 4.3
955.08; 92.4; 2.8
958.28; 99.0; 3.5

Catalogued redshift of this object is 0.08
